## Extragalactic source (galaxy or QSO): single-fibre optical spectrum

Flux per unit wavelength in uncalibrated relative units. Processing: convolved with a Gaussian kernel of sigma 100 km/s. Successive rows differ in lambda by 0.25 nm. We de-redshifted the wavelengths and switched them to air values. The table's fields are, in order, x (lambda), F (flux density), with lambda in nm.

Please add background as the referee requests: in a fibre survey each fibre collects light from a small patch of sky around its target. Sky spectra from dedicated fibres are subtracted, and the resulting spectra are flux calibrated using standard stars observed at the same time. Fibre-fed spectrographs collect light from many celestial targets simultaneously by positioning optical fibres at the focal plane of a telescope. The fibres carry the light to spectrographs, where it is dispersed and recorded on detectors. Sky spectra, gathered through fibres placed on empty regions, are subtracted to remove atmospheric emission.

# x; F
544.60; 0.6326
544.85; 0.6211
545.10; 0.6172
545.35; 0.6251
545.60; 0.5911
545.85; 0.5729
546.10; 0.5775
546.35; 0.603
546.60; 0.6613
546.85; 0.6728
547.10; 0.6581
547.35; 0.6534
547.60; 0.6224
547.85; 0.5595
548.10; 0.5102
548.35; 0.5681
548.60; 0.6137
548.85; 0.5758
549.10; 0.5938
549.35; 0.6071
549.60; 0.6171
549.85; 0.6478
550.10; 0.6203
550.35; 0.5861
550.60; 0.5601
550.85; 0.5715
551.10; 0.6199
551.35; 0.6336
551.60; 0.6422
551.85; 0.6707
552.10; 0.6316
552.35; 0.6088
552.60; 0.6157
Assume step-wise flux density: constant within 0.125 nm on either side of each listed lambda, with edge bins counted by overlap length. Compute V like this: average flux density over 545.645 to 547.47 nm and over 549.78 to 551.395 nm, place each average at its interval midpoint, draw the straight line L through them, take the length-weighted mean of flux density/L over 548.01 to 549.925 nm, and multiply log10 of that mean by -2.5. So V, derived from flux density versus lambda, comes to 0.037 mag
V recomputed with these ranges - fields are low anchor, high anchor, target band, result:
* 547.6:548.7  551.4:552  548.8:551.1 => 0.02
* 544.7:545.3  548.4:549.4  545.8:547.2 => -0.03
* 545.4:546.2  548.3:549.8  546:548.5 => -0.03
